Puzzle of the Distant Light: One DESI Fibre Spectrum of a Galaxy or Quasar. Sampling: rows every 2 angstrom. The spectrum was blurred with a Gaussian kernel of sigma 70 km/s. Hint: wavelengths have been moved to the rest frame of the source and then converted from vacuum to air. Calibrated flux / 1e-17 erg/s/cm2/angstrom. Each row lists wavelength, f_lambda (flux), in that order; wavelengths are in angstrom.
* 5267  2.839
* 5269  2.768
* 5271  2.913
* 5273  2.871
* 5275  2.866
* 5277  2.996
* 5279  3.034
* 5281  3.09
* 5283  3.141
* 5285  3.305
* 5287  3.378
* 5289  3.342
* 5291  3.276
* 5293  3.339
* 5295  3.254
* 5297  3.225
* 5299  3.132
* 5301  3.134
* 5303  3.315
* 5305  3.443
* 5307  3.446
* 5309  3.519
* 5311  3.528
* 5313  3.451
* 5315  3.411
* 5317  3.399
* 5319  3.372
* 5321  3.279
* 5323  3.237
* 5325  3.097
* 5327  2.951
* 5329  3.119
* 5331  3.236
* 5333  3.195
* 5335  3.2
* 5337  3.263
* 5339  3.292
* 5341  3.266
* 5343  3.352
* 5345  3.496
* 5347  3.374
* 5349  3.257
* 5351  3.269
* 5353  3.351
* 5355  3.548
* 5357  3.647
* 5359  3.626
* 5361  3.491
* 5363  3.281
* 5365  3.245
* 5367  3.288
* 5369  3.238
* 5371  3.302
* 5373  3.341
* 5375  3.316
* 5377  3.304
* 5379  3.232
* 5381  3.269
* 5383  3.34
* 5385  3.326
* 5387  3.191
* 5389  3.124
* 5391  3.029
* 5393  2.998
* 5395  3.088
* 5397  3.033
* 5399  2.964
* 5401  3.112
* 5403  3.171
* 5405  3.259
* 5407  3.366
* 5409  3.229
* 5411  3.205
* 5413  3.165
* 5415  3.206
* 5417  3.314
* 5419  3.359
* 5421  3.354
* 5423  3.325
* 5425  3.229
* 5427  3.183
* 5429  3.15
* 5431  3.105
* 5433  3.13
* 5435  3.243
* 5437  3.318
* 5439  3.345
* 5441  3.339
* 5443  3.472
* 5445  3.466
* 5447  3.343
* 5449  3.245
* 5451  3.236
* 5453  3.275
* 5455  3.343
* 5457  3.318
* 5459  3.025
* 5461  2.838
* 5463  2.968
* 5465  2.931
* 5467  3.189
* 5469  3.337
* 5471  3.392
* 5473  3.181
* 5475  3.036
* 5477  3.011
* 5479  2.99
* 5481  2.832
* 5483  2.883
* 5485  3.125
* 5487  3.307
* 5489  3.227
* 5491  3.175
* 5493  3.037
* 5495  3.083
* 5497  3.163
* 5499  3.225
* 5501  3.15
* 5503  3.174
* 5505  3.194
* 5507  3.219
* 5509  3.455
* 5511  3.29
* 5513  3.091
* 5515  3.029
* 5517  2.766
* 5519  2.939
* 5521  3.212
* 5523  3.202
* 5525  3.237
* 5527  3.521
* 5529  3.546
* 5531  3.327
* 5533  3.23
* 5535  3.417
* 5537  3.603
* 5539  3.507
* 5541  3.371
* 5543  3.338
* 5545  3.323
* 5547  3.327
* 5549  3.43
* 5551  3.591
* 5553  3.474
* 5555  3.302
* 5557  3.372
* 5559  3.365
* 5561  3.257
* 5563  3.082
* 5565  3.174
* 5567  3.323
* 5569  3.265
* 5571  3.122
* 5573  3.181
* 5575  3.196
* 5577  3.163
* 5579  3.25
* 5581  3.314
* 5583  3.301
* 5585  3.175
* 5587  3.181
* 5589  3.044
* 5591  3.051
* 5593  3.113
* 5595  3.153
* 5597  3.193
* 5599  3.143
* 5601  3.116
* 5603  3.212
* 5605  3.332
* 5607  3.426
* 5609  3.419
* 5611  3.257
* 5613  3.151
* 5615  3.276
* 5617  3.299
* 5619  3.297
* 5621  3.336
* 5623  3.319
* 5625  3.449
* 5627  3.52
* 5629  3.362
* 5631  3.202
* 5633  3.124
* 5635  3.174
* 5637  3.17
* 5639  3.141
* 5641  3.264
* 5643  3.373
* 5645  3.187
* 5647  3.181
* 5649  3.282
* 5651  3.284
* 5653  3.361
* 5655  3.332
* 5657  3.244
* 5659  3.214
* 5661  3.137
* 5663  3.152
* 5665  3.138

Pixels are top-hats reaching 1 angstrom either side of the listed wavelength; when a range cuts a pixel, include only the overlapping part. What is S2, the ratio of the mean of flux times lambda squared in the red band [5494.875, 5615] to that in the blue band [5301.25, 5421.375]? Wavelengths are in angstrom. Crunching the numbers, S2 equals 1.06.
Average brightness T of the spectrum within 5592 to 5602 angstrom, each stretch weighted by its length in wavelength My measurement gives 3.14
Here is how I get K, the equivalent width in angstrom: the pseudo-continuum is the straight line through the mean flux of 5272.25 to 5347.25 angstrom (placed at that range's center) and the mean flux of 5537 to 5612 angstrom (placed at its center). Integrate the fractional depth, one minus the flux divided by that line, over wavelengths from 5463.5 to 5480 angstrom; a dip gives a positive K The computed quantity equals 0.7 angstrom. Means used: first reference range 3.25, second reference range 3.27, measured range 3.13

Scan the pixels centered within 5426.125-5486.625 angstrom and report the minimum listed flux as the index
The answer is 2.832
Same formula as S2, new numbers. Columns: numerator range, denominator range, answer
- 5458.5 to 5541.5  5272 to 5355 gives 1.04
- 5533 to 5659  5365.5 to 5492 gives 1.09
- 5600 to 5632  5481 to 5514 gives 1.09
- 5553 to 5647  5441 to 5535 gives 1.06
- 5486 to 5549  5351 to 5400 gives 1.05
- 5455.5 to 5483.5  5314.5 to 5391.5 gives 0.97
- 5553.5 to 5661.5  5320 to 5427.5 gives 1.08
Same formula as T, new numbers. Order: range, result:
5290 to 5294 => 3.31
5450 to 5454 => 3.26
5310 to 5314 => 3.49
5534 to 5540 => 3.51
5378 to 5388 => 3.27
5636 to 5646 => 3.23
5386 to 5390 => 3.16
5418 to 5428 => 3.29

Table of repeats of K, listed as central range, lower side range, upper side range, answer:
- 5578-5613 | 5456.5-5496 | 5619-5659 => 0.15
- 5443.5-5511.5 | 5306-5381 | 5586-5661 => 2.52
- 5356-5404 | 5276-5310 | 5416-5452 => 0.39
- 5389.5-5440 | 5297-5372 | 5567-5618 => 1.47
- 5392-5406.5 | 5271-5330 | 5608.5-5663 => 0.65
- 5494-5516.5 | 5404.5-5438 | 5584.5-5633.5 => 0.46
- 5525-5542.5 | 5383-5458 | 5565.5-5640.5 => -1.03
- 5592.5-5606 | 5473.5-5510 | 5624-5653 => 0.20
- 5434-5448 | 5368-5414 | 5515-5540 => -0.57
